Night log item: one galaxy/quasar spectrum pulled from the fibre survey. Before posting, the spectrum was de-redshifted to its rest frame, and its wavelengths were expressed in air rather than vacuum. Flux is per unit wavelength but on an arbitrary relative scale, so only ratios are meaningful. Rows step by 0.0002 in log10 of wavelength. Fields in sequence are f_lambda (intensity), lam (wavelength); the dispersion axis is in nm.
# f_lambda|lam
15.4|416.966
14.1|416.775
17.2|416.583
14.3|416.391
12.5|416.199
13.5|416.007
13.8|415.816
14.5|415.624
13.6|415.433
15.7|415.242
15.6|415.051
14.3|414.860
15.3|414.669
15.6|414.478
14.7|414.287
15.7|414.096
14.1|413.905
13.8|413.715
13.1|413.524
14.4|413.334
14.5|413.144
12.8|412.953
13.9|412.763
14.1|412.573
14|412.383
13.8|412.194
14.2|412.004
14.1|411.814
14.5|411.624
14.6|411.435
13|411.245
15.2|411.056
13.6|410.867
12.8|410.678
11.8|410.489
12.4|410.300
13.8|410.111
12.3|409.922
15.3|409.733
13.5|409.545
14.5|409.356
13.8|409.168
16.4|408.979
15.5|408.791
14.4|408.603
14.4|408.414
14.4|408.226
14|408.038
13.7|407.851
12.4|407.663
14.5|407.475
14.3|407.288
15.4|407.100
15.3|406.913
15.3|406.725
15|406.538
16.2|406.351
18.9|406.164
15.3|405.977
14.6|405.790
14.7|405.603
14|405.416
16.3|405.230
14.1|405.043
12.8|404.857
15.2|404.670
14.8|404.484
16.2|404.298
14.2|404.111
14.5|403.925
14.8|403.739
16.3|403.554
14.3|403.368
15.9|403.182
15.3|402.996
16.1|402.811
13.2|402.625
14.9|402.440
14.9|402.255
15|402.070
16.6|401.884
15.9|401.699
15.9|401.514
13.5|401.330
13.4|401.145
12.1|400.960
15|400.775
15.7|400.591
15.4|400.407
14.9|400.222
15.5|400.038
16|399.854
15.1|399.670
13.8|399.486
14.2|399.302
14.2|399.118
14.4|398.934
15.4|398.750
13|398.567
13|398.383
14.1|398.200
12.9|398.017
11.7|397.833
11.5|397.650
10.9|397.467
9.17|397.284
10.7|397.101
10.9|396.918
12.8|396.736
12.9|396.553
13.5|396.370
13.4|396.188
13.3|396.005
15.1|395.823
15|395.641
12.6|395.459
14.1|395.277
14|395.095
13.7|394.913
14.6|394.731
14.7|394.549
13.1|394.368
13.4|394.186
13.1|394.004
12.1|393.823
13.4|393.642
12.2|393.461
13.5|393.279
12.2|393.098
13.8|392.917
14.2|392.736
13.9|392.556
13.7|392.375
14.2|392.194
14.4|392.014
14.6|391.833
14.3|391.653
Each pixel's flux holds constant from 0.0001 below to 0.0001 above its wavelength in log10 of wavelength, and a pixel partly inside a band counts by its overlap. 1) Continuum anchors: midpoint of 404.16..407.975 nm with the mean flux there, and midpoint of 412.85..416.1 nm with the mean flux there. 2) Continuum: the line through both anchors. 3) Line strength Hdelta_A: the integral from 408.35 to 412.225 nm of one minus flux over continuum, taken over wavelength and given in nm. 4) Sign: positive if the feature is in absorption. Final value 0.18 nm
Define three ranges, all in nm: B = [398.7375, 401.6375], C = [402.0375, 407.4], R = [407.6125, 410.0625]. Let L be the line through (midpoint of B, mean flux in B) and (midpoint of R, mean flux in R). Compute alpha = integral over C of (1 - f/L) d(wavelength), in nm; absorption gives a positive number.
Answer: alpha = -0.25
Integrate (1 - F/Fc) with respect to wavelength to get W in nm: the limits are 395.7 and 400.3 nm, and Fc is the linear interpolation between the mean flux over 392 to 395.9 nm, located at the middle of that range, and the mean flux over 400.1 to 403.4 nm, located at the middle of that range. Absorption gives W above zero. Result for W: 0.33 nm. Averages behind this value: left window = 13.7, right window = 14.9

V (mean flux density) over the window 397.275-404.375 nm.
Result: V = 14.4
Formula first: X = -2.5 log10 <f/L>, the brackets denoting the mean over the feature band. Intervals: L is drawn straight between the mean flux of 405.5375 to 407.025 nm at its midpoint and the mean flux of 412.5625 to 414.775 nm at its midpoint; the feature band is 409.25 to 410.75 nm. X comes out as 0.13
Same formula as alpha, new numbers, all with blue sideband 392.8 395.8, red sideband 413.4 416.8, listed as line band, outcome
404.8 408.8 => -0.19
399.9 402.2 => -0.18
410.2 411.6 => 0.09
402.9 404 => -0.10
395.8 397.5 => 0.18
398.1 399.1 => -0.02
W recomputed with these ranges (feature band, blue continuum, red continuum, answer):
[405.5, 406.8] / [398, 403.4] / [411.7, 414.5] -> -0.11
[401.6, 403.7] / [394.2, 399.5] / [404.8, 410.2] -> -0.20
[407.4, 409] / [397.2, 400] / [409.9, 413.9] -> -0.09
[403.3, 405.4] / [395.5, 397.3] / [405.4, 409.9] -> -0.09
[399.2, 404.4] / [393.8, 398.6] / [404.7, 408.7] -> -0.39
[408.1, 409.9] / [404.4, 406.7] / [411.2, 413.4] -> 0.00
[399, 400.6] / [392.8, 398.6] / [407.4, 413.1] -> -0.21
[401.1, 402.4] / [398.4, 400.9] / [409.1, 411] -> -0.06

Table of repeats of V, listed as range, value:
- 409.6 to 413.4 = 13.7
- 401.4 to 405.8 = 15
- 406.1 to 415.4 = 14.4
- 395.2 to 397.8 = 12.5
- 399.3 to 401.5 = 14.6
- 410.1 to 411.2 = 13.2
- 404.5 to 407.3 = 15.2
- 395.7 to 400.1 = 13.2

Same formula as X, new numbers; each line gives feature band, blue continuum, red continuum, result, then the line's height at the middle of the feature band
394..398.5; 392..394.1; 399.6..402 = 0.085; 14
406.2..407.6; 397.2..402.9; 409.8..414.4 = -0.096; 13.9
